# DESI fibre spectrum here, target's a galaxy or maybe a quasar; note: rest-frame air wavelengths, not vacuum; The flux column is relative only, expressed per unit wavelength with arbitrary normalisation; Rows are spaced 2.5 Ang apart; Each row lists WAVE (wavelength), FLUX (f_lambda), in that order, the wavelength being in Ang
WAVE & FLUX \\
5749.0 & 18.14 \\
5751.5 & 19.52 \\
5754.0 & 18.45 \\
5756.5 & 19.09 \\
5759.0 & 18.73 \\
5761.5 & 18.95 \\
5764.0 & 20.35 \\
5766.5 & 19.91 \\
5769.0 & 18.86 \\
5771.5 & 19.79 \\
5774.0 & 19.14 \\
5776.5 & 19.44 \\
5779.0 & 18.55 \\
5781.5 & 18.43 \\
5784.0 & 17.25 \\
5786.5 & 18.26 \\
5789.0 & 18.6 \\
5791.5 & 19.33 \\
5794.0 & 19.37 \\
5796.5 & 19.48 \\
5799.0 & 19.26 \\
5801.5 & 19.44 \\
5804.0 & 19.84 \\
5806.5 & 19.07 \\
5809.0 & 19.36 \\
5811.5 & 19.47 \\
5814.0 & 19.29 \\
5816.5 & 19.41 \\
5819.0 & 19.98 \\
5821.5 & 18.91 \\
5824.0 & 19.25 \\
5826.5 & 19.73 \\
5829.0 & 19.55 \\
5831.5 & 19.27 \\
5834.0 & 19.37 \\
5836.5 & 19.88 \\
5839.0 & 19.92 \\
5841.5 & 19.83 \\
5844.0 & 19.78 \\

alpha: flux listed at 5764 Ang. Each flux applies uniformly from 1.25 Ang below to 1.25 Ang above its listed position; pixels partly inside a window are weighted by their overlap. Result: 20.35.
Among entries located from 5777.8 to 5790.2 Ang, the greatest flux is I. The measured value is 18.6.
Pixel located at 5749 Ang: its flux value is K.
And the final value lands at 18.14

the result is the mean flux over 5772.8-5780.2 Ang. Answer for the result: 19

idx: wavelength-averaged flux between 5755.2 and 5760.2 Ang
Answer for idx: 18.9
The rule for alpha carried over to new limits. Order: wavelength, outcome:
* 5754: 18.45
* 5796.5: 19.48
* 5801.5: 19.44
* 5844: 19.78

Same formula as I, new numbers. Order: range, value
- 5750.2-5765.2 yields 20.35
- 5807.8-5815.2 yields 19.47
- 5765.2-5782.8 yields 19.91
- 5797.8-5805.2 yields 19.84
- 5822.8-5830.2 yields 19.73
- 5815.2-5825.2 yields 19.98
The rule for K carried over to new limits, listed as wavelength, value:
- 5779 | 18.55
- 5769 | 18.86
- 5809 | 19.36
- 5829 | 19.55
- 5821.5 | 18.91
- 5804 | 19.84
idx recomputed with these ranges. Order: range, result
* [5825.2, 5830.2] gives 19.6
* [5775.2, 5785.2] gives 18.4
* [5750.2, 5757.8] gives 19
